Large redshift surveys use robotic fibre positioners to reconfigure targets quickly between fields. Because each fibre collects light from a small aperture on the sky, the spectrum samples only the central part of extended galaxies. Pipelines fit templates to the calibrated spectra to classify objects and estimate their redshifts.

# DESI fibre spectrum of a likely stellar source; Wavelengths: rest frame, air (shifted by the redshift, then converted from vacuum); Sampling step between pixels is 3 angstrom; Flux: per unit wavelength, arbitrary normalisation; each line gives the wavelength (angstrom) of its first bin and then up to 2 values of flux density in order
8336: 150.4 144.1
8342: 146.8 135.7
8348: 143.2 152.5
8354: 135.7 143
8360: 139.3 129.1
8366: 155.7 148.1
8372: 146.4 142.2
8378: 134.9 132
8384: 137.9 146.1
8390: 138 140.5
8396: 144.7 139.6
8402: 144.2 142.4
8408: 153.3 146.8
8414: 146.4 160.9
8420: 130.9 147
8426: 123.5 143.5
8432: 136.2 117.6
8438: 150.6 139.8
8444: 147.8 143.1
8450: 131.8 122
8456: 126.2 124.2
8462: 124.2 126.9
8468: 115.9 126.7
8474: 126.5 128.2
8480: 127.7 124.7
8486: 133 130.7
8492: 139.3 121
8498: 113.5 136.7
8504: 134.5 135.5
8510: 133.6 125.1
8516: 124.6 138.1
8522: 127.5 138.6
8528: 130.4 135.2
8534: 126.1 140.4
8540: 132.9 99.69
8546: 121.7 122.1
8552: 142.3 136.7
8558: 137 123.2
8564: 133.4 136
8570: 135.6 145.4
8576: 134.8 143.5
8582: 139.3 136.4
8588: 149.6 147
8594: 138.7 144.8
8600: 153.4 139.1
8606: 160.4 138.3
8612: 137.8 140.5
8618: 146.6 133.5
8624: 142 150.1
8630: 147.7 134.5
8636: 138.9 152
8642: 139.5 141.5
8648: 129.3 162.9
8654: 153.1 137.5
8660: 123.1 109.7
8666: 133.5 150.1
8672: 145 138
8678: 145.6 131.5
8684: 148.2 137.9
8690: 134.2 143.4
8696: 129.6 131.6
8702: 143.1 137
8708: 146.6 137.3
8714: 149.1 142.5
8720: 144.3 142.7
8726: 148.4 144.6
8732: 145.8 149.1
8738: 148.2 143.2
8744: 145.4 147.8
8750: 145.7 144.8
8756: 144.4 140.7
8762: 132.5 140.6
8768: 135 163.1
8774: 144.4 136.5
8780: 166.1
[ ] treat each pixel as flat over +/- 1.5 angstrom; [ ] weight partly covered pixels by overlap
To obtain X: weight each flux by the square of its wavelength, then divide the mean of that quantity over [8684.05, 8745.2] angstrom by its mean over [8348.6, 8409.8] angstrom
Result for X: 1.08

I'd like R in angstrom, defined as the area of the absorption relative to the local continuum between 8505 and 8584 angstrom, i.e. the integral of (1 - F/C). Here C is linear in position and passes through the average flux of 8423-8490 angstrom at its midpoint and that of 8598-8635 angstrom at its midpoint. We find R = 3.2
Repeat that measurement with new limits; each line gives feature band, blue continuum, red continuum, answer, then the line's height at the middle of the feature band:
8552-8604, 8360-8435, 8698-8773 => 1.1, 143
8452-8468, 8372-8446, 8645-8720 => 1.9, 141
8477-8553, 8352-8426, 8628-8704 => 6.3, 141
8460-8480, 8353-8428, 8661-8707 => 2.2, 141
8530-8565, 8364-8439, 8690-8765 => 3.2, 142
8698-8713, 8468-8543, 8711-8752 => 0.4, 144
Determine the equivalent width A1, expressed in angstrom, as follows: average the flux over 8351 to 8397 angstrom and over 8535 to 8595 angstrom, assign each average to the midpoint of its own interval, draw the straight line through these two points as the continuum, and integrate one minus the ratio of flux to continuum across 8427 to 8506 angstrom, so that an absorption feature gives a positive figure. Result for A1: 4.4 angstrom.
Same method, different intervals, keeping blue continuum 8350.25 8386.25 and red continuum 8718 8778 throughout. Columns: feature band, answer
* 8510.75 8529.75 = 1.55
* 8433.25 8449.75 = 0.32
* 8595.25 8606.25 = -0.36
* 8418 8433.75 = 0.56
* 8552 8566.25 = 0.90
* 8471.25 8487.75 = 1.65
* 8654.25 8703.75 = 2.42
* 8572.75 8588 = 0.28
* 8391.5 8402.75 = -0.05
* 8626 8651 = 0.12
